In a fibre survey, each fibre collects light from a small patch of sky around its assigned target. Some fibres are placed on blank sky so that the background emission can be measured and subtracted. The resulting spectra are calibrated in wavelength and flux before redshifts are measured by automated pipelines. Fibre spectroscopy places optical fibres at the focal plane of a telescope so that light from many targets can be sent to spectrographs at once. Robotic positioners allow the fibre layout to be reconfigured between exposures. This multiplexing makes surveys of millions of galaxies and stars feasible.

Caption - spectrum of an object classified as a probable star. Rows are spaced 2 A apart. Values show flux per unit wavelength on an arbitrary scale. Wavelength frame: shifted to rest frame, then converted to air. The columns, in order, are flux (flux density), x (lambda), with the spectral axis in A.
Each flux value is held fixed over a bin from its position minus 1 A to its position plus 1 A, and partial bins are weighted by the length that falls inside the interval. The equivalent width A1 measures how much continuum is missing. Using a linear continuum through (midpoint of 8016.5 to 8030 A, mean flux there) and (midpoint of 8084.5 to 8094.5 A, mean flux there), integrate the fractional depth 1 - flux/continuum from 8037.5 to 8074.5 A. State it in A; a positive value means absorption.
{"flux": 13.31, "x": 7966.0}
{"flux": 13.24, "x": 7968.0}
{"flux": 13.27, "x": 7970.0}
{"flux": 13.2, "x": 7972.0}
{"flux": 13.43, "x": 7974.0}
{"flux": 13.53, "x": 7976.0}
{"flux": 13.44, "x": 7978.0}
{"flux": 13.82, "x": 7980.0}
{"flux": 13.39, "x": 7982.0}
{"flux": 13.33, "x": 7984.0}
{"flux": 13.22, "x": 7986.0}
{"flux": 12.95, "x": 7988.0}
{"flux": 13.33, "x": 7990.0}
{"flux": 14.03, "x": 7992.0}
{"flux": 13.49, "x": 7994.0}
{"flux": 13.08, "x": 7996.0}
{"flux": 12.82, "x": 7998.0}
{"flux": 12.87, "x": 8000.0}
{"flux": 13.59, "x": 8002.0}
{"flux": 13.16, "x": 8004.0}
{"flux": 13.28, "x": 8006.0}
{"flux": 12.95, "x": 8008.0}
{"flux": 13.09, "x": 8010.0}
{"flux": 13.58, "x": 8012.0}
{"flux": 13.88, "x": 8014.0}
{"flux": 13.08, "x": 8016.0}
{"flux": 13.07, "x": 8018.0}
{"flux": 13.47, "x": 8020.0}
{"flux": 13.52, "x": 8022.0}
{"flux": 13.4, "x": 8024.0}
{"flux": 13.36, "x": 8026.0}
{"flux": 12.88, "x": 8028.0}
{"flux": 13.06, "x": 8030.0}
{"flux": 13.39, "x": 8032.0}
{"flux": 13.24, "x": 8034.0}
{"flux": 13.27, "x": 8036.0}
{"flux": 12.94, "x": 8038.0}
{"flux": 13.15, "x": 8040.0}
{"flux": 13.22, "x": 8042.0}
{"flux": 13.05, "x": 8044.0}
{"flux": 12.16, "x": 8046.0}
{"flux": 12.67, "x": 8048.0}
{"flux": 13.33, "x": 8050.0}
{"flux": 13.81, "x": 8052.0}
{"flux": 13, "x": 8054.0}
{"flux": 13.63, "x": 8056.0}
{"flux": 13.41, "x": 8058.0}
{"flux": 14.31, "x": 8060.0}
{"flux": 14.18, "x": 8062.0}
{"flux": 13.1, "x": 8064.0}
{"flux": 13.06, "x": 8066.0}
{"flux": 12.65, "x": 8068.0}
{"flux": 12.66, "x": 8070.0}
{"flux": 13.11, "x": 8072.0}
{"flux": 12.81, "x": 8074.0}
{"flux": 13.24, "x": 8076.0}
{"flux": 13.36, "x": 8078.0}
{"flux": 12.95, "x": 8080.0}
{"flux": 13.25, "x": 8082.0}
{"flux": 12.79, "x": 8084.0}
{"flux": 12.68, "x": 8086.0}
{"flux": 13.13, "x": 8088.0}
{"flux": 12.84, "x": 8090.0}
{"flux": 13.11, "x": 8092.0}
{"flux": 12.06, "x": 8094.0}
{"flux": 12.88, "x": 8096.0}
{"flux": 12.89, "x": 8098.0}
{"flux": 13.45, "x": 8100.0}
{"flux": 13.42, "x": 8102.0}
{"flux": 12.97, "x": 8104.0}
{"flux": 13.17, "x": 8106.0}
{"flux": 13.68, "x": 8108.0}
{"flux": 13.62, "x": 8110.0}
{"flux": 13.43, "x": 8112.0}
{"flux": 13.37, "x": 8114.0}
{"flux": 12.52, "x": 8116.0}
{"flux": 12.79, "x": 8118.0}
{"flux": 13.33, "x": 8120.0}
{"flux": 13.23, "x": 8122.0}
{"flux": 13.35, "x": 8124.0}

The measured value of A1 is -0.4 A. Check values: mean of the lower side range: 13.3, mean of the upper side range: 12.8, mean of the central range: 13.2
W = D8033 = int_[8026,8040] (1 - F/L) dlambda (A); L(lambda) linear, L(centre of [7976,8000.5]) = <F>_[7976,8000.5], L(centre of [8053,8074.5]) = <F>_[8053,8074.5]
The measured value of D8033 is 0.2 A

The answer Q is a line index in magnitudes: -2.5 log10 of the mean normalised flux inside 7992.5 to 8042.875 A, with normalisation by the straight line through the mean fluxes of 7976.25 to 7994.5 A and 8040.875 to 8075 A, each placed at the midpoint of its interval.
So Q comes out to 0.01 mag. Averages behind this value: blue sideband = 13.4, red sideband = 13.2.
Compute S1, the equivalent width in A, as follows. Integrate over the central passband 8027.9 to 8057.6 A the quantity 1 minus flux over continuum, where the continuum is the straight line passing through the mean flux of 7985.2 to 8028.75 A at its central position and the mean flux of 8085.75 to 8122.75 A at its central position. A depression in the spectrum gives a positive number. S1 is 0.2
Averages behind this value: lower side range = 13.3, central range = 13.1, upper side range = 13.1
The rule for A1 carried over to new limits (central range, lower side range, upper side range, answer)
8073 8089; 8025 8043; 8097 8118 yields 0.2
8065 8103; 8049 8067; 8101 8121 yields 1.2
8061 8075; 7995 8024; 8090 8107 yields 0.0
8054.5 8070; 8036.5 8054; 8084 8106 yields -0.5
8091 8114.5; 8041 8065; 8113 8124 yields -0.1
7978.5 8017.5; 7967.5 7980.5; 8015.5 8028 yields 0.1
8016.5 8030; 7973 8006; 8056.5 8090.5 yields 0.0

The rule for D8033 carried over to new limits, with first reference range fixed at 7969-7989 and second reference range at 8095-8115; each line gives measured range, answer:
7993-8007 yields 0.2 A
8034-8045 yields 0.2 A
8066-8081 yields 0.4 A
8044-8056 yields 0.2 A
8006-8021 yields 0.0 A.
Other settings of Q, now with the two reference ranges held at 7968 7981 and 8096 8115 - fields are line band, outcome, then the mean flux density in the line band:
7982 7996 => 0.004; 13.4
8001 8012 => 0.013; 13.2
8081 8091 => 0.032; 12.9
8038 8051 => 0.036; 12.9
